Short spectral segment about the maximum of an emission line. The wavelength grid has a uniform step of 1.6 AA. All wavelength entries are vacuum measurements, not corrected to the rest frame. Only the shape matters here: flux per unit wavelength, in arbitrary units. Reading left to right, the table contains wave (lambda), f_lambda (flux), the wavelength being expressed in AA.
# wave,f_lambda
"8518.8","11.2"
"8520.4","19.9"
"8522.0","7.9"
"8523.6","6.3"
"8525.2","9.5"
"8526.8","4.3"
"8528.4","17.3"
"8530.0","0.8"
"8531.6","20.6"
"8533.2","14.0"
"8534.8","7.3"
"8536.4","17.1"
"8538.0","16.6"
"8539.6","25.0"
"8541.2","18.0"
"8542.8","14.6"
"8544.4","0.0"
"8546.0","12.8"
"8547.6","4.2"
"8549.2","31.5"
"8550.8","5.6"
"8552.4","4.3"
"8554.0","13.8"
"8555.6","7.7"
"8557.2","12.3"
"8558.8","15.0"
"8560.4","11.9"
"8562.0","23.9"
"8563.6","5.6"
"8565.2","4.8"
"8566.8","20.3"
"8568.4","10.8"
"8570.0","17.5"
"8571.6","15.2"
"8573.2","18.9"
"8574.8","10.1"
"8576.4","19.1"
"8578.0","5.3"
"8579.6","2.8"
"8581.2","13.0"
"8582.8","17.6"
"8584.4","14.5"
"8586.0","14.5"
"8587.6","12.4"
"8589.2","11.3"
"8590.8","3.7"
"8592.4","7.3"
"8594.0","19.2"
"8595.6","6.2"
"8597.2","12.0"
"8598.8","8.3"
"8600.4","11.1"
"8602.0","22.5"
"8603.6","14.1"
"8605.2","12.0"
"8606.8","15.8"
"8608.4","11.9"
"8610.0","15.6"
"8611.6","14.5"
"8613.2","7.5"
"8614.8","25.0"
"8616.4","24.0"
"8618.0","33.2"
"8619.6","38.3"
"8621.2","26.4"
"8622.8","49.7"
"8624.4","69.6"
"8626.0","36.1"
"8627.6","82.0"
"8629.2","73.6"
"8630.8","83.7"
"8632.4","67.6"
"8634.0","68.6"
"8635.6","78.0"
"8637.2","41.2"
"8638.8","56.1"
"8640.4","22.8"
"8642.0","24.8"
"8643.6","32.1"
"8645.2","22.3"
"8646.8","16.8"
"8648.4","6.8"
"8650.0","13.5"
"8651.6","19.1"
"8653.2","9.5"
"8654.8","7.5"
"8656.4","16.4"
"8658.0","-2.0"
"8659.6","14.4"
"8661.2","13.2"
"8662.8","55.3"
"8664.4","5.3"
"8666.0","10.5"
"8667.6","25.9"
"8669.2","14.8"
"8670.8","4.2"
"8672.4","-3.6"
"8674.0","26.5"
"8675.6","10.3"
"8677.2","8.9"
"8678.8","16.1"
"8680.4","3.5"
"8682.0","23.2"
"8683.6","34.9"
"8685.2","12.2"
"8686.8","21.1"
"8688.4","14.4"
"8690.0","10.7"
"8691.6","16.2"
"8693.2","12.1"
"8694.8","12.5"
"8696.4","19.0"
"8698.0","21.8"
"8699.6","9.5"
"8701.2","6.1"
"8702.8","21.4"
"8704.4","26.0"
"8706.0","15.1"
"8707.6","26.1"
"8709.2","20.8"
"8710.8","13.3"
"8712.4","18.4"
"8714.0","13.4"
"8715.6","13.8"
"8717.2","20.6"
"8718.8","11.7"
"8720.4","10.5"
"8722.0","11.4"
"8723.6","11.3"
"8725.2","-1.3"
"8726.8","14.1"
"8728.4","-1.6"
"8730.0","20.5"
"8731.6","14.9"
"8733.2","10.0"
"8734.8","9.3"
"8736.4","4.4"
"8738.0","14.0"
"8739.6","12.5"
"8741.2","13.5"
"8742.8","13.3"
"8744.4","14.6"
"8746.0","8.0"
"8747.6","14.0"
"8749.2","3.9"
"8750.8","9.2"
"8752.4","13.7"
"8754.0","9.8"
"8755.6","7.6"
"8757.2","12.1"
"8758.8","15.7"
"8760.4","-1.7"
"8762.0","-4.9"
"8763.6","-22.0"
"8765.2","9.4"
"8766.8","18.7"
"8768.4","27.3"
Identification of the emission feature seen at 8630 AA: [O II]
